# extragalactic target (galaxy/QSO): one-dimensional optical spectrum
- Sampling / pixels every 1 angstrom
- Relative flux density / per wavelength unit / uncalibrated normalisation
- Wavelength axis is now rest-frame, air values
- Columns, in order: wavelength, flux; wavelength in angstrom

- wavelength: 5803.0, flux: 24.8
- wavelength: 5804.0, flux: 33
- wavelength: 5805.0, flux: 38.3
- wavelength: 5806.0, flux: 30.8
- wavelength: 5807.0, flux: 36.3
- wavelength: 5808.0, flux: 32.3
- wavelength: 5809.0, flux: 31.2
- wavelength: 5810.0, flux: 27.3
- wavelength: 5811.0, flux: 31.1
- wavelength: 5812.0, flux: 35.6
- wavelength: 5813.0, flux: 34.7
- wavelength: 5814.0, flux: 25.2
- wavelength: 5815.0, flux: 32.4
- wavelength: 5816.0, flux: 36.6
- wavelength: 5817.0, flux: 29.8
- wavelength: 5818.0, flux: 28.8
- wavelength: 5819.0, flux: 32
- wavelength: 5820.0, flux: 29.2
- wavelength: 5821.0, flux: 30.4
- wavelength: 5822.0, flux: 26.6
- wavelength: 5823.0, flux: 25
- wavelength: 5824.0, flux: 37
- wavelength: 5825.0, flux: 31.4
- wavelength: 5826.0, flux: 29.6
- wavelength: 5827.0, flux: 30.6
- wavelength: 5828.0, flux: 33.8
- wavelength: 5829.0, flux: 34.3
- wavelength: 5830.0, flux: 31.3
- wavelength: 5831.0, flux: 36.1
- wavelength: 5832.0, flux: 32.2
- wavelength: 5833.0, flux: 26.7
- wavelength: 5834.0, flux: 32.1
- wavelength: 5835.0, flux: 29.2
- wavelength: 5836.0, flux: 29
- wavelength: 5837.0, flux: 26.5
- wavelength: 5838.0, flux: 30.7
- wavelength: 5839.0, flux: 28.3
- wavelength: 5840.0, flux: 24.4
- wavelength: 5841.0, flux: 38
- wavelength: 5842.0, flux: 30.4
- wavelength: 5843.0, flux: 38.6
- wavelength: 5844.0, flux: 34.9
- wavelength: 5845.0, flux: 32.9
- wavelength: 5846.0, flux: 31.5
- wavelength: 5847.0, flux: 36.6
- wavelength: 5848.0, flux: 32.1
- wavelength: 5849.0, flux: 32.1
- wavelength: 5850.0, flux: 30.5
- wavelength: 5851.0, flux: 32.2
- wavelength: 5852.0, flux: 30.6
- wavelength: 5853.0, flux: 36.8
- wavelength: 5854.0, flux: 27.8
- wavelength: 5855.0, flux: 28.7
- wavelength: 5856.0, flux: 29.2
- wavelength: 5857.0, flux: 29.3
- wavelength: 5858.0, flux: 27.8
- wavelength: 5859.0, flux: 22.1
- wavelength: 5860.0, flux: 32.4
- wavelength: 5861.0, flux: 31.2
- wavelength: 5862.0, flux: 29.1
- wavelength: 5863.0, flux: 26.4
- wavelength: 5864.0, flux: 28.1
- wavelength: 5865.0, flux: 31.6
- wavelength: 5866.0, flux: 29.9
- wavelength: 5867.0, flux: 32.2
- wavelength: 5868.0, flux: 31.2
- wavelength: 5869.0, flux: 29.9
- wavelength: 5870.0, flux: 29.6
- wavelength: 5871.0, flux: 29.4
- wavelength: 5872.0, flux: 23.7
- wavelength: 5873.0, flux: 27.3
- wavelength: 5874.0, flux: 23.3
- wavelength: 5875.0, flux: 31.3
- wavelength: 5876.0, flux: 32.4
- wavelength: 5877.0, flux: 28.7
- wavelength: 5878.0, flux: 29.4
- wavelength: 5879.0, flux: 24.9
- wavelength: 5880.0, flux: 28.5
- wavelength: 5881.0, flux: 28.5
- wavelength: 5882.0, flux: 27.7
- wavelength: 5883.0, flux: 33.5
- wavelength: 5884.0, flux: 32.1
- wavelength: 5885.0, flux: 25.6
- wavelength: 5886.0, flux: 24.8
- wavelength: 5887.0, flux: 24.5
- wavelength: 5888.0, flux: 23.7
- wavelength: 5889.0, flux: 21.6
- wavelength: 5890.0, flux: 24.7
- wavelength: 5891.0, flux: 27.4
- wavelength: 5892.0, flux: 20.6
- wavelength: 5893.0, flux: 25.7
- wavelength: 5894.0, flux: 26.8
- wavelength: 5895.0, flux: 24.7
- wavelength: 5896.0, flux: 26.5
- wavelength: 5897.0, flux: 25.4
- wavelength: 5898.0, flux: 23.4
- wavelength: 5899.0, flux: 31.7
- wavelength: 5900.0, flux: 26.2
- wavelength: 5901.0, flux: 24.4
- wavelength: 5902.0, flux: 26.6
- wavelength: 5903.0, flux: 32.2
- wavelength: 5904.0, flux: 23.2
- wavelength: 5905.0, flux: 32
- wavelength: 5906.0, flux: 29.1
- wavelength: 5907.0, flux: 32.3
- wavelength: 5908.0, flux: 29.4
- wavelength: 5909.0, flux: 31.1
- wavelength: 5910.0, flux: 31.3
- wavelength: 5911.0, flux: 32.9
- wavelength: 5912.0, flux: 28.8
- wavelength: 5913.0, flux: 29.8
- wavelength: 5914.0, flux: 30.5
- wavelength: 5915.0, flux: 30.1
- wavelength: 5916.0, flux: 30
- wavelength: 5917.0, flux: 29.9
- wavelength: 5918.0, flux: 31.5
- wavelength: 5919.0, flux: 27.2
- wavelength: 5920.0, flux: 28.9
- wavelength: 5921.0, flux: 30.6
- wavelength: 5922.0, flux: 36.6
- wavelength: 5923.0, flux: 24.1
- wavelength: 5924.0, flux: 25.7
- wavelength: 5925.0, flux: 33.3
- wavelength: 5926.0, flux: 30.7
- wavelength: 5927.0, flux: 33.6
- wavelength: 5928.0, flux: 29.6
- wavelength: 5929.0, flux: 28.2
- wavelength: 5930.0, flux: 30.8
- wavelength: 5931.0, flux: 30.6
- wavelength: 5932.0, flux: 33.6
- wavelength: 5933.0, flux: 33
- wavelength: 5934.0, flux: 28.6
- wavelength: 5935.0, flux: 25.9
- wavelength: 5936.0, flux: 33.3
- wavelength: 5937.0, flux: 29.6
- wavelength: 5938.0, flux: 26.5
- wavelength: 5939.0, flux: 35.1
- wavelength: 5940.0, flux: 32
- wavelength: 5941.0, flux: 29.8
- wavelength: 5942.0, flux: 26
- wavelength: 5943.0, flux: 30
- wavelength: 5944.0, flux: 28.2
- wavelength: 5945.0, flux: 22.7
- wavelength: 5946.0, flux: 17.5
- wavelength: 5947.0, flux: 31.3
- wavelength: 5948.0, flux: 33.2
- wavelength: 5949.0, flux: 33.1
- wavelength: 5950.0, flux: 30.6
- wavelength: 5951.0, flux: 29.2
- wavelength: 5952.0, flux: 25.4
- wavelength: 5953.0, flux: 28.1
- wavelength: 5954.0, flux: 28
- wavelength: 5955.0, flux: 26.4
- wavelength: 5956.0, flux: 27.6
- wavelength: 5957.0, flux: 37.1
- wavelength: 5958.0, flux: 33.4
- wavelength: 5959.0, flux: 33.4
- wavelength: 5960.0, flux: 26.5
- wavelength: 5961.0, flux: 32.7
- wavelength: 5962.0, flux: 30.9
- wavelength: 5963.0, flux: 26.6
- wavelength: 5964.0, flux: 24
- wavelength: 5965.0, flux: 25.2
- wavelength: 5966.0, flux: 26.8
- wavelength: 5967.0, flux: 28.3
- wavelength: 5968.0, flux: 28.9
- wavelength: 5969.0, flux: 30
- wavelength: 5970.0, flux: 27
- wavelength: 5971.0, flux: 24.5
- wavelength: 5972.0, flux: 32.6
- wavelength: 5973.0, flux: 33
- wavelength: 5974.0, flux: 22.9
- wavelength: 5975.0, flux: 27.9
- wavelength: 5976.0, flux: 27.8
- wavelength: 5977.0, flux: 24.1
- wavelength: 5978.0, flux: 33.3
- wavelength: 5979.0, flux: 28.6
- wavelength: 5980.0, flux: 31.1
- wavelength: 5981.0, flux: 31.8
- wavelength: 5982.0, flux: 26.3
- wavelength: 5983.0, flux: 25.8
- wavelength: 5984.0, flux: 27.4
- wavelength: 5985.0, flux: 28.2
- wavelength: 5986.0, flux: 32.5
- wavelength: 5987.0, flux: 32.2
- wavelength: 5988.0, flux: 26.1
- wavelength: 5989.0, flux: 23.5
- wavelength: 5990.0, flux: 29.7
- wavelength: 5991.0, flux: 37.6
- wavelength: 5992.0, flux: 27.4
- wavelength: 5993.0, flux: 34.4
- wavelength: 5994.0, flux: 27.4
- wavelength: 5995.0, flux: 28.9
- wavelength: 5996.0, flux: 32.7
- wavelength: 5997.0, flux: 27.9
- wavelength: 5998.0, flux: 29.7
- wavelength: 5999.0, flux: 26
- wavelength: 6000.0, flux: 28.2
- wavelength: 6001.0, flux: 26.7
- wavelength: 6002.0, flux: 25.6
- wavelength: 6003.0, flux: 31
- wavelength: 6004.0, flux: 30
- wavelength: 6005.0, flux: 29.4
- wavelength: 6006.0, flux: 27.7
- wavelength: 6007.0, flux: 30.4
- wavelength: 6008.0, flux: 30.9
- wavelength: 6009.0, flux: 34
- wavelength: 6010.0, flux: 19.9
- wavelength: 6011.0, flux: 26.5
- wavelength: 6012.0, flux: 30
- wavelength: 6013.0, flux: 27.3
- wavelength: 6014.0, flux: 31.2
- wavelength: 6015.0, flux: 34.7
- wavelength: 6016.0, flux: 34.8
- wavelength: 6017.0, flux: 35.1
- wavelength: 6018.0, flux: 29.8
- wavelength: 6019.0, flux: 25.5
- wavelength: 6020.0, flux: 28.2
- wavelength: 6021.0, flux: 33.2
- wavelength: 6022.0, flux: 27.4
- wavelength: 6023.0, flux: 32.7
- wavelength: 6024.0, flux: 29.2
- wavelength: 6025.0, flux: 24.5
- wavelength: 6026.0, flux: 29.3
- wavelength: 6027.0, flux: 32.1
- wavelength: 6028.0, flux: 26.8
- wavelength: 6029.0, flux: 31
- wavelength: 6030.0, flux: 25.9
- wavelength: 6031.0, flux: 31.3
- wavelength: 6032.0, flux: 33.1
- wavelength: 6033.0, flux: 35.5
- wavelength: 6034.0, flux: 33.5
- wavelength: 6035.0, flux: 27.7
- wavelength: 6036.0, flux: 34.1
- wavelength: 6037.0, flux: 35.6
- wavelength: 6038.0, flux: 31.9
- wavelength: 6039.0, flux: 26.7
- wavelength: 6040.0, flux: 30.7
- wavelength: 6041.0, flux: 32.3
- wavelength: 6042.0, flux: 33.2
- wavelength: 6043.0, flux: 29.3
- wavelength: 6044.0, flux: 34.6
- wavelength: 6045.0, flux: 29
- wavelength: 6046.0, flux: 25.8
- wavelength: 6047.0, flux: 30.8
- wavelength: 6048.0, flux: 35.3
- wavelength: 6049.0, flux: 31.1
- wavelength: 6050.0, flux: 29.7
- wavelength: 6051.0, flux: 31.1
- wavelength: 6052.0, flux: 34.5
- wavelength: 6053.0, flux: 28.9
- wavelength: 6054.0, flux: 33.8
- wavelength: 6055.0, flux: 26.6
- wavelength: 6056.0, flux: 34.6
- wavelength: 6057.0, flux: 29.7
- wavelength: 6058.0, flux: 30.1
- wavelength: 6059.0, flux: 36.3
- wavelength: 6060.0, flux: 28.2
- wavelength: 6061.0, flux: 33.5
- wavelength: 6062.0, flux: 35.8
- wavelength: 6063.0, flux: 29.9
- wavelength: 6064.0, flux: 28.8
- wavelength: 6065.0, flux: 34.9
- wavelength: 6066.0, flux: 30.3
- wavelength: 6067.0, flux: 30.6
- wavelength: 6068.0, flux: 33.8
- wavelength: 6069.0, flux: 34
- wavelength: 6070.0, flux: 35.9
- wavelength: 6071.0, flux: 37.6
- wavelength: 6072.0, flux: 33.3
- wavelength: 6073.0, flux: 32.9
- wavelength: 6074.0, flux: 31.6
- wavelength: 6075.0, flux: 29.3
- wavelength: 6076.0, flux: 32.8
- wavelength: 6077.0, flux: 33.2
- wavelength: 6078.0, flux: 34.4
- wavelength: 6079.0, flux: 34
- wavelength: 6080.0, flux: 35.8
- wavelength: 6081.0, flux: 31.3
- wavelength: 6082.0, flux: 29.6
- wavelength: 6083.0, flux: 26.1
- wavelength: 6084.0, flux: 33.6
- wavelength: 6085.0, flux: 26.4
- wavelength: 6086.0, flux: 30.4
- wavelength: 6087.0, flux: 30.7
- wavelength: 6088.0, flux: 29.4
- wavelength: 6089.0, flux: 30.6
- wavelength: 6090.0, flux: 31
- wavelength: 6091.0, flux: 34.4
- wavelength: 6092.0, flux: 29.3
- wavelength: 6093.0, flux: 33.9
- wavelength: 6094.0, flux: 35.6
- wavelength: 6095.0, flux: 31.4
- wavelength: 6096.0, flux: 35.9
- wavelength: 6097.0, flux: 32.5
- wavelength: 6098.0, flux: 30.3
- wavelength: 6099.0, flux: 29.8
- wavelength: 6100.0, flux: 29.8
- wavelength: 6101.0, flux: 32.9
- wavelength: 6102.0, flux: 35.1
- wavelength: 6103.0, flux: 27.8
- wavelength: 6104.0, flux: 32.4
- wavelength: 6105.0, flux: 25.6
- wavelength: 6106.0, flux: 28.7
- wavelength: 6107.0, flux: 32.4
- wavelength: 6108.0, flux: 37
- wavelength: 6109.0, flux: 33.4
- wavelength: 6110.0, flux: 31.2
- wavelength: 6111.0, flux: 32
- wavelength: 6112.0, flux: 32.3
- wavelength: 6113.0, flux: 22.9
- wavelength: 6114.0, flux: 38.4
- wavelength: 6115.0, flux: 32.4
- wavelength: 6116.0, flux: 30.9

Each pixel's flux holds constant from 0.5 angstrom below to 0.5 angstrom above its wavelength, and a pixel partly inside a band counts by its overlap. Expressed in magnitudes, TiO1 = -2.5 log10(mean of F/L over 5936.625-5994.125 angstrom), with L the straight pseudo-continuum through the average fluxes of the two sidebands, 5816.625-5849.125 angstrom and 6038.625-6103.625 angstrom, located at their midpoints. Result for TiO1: 0.09 mag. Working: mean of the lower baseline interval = 31.3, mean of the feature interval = 28.9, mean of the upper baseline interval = 31.7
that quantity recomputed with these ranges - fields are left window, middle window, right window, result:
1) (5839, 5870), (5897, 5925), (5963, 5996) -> 0.023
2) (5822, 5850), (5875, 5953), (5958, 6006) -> 0.051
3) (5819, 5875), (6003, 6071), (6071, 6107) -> 0.013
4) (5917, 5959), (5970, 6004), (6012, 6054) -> 0.053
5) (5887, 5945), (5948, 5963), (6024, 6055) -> -0.026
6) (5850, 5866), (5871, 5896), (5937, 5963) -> 0.106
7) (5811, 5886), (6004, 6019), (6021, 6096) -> 0.046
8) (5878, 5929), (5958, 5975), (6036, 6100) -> 0.044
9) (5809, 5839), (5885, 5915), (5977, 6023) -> 0.110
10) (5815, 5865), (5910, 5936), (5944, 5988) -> -0.031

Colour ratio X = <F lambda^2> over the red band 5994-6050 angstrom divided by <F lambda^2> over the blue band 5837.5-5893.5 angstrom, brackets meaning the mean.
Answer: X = 1.09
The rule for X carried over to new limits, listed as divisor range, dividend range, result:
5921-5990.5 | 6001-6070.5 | 1.09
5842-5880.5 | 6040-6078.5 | 1.14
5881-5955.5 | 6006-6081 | 1.14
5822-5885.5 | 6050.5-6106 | 1.13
